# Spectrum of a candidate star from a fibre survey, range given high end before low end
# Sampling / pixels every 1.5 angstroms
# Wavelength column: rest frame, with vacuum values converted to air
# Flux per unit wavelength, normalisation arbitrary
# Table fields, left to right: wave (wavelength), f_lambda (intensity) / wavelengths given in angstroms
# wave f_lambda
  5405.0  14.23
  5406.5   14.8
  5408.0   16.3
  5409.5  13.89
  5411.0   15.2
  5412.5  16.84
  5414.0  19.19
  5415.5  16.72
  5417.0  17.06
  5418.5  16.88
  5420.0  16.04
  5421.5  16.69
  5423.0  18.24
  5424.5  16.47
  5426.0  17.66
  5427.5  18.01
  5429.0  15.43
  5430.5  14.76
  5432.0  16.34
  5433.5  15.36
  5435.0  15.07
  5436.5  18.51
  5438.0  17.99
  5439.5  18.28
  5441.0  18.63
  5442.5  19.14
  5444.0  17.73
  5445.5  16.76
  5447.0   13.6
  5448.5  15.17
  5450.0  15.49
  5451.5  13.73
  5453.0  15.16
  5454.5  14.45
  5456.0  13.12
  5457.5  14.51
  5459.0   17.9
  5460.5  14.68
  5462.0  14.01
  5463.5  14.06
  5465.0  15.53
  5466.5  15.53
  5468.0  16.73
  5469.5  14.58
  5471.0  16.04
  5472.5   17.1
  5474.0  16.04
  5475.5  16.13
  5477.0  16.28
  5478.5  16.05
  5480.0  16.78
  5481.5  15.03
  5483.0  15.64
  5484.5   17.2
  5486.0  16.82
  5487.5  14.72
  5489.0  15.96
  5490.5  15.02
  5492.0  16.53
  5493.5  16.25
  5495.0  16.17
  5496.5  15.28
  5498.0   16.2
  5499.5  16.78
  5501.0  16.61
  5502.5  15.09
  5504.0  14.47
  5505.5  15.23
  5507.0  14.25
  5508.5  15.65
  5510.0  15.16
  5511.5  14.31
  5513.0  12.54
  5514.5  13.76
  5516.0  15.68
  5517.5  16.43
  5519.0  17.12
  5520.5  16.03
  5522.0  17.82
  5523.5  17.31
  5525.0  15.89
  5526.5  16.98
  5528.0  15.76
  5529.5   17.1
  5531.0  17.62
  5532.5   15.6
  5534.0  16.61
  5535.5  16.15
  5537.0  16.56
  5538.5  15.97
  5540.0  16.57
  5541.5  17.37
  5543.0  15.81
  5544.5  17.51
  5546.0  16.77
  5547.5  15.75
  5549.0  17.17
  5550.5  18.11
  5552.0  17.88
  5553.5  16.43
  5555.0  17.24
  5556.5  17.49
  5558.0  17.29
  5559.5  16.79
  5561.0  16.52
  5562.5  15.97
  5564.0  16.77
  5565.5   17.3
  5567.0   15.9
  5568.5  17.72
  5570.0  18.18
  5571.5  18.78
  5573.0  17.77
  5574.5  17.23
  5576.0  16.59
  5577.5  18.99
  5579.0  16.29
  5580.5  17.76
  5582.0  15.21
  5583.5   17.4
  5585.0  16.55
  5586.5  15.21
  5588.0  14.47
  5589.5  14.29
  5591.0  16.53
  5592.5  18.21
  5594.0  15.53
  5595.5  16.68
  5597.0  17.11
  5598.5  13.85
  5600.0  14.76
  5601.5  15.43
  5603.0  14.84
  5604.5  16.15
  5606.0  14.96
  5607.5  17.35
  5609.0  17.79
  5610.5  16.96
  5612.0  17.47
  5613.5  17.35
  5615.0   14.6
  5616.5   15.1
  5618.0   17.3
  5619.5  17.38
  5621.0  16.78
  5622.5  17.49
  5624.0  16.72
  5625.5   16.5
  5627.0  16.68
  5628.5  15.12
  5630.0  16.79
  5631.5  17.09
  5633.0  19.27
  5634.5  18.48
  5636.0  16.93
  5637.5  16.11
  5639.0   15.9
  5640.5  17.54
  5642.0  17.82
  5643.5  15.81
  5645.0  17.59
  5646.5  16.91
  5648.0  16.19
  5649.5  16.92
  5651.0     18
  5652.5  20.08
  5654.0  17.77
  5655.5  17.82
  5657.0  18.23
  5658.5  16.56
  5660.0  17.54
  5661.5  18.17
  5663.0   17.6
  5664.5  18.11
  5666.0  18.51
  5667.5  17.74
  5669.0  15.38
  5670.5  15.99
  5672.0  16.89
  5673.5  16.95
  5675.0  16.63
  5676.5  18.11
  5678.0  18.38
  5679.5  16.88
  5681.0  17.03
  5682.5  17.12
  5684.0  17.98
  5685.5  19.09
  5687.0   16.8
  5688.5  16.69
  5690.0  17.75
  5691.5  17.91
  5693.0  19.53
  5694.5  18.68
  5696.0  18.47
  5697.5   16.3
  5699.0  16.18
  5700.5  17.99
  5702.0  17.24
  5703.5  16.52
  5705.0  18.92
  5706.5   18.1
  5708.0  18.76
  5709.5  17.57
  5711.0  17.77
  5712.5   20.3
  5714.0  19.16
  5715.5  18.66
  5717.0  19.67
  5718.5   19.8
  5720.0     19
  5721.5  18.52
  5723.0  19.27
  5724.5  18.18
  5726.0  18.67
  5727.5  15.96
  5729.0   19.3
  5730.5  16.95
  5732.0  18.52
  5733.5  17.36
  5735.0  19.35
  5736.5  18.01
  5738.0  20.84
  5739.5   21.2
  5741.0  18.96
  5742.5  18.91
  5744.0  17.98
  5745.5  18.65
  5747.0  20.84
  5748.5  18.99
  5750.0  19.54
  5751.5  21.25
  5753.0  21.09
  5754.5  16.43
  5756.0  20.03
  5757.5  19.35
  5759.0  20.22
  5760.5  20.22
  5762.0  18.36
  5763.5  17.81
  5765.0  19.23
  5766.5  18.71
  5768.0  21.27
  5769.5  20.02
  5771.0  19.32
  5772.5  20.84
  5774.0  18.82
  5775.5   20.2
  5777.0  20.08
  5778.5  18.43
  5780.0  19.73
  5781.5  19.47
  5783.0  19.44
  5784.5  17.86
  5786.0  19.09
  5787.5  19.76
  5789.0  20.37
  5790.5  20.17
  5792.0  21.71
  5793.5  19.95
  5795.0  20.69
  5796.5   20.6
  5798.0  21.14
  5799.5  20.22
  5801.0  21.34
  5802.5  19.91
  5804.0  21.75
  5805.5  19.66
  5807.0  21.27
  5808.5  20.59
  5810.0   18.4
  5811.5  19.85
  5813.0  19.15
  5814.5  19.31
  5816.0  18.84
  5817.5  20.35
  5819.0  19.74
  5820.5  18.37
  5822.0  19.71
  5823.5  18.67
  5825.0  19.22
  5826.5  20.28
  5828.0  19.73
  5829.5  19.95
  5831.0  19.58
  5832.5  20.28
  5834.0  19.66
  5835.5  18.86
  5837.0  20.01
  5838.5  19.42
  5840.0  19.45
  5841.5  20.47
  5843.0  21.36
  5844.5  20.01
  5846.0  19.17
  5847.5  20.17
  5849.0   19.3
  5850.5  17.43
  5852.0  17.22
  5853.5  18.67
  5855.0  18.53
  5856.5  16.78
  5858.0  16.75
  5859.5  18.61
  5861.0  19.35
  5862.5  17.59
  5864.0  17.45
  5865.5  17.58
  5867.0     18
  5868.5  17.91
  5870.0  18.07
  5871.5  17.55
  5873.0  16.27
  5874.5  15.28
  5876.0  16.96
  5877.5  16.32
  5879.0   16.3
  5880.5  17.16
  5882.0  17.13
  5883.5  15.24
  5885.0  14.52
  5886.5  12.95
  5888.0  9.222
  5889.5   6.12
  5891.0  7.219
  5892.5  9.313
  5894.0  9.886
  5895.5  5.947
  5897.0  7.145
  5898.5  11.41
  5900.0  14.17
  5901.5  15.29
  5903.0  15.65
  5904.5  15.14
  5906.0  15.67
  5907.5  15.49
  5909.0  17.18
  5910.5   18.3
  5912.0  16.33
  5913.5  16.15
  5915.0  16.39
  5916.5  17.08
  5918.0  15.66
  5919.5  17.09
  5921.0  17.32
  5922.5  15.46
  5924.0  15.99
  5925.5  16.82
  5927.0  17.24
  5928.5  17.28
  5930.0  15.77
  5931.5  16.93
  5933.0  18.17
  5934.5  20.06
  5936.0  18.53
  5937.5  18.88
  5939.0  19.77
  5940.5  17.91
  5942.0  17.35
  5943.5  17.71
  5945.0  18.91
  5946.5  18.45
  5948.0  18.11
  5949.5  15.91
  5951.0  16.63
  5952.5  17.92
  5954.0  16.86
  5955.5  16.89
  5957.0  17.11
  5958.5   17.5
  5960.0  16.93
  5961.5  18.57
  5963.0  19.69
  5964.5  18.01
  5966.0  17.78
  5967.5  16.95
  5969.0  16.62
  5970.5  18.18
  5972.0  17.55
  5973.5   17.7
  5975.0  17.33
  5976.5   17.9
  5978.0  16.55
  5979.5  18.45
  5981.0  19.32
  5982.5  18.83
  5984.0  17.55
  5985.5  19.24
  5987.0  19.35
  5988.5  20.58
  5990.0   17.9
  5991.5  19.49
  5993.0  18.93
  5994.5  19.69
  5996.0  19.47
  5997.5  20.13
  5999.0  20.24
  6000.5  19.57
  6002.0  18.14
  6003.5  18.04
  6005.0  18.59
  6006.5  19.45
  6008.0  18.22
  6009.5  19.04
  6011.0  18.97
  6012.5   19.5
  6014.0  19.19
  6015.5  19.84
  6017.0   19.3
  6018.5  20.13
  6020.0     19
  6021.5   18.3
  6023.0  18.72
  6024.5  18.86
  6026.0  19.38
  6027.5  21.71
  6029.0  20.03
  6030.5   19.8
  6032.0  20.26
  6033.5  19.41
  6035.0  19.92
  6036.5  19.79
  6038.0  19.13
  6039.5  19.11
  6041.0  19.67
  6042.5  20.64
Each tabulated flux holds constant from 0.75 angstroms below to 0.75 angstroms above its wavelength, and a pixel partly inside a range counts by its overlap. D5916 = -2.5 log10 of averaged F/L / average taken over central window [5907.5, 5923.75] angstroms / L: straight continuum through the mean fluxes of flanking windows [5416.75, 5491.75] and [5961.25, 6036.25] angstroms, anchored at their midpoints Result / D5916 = 0.12 mag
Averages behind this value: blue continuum 16.1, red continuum 18.9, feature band 16.6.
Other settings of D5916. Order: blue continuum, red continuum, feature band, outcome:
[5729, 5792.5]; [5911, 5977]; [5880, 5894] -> 0.45 mag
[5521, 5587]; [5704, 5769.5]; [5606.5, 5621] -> 0.05 mag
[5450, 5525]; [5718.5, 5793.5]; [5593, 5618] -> 0.08 mag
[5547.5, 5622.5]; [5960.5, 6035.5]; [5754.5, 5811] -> -0.12 mag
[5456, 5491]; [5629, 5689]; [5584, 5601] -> 0.07 mag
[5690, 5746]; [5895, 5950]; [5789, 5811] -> -0.17 mag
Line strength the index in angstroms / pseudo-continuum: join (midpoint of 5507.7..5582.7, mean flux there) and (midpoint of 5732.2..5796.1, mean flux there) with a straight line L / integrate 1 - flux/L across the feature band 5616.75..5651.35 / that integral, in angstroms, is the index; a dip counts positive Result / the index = 1.61 angstroms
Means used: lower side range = 16.6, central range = 17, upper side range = 19.5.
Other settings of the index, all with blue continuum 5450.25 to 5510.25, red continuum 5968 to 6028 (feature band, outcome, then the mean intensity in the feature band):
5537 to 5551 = -0.68 angstroms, 16.7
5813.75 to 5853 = -3.68 angstroms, 19.5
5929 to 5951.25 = 0.63 angstroms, 18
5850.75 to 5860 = 0.12 angstroms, 17.7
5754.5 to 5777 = -2.76 angstroms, 19.5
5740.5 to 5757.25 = -2.01 angstroms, 19.3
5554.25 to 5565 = -0.54 angstroms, 16.9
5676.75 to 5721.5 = -2.98 angstroms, 18.1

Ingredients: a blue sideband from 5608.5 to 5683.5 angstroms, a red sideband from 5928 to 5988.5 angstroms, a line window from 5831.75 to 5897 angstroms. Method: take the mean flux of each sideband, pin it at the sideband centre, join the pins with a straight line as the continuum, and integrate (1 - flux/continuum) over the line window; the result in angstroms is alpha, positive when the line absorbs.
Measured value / 4.6 angstroms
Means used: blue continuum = 17.2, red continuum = 17.9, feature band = 16.4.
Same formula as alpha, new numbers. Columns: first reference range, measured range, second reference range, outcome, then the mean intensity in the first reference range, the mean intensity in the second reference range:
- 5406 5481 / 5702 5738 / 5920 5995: -2.9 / 16.1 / 17.9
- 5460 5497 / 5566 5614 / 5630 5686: 0.7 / 15.8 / 17.4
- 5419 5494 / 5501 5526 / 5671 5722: 1.6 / 16.1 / 18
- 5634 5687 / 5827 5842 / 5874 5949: -3.5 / 17.4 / 15.4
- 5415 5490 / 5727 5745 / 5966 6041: -1.1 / 16.1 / 19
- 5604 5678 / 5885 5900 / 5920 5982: 7.0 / 17.1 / 17.6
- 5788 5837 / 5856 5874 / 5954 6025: 1.8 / 20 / 18.6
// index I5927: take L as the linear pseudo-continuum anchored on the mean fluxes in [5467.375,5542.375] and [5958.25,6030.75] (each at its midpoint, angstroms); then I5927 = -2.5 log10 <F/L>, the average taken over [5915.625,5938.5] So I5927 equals 0.07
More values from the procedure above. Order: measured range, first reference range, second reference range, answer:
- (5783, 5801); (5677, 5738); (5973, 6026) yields -0.10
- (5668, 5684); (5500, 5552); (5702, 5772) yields 0.07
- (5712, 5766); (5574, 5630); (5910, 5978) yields -0.14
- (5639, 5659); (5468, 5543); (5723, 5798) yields 0.03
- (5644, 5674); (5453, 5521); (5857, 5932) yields -0.13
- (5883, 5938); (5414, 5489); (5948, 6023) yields 0.23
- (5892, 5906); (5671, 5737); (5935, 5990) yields 0.46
